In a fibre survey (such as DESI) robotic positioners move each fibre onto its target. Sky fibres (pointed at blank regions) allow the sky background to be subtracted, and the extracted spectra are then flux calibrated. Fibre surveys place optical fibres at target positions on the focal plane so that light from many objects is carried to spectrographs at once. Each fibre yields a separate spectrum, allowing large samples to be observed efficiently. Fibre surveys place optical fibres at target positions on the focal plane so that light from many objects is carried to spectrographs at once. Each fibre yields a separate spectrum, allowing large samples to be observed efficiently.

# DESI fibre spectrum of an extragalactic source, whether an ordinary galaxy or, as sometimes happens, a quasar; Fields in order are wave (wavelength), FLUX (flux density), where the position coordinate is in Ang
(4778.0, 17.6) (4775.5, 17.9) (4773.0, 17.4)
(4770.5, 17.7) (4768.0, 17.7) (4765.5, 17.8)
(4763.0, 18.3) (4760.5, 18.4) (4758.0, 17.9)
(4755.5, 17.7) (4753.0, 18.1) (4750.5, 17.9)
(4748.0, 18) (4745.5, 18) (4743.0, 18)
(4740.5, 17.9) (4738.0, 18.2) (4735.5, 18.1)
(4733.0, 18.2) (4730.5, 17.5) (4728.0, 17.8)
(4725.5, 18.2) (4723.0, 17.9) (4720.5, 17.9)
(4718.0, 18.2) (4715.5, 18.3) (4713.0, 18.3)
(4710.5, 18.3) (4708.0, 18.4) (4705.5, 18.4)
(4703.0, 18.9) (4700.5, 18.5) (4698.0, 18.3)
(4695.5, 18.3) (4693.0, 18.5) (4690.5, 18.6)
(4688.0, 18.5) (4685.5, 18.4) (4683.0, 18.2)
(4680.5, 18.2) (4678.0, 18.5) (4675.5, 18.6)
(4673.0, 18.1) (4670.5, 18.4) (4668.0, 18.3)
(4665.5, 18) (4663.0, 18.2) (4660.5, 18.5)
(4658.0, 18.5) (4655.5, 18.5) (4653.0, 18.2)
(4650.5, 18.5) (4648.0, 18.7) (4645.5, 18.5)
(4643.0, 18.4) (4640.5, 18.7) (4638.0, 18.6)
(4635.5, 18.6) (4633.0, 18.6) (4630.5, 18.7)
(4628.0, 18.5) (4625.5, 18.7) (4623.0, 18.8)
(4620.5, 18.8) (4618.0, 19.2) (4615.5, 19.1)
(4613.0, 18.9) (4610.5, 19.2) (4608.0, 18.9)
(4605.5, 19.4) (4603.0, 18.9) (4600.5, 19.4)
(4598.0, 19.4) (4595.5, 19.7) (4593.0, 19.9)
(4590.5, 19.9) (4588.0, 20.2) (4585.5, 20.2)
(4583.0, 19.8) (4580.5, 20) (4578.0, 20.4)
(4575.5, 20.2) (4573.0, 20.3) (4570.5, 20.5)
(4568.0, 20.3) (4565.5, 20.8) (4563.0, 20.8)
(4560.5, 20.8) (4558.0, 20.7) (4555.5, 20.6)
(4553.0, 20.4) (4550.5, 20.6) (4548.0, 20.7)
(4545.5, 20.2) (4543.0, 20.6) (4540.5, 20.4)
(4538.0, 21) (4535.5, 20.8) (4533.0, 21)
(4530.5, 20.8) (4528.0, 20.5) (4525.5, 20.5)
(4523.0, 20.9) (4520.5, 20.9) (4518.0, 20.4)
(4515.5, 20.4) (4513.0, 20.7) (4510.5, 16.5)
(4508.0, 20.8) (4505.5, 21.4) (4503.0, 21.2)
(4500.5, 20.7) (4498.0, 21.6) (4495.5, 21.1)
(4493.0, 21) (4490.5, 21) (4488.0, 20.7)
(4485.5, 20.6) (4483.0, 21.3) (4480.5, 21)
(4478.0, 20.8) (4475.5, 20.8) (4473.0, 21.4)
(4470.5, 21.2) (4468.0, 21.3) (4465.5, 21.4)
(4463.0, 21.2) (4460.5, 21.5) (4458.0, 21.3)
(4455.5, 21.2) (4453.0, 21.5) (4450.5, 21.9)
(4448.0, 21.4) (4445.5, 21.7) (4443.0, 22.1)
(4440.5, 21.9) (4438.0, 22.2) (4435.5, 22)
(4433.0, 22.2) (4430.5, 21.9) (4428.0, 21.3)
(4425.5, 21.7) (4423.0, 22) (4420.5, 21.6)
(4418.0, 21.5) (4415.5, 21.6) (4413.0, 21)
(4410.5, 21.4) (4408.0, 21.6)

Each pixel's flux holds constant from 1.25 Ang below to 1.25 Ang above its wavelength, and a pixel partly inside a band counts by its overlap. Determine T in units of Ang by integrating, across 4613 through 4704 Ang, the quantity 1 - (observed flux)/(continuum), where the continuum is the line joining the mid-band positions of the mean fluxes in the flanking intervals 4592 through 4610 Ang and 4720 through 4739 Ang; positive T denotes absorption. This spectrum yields 1.0 Ang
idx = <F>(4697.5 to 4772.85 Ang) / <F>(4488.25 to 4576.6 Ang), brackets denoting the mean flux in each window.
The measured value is 0.88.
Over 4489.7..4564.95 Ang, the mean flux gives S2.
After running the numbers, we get 20.6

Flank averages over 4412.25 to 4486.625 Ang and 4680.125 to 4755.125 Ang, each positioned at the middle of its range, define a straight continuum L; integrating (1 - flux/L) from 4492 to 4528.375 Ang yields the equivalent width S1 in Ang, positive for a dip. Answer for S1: 0.3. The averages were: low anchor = 21.5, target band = 20.6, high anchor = 18.2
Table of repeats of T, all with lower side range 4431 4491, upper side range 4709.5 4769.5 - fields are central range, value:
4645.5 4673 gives 0.9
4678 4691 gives 0.2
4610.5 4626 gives 0.4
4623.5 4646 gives 0.8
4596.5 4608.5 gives 0.3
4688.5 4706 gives 0.0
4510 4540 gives 0.2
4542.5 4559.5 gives -0.2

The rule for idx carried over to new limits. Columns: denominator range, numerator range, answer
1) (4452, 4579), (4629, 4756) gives 0.88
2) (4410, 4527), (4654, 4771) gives 0.86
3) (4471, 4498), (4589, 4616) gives 0.92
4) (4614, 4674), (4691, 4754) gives 0.98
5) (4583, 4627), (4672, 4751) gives 0.94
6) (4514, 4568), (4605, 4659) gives 0.91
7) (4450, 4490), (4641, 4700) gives 0.87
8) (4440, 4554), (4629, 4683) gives 0.88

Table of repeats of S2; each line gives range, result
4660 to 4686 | 18.3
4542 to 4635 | 19.8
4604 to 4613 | 19.1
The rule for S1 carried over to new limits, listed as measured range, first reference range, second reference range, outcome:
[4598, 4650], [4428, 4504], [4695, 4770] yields 1.60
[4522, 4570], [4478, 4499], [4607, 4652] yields -1.34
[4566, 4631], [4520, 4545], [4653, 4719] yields 0.60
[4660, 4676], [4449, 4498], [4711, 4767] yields 0.50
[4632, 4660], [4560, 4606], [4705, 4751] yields 0.97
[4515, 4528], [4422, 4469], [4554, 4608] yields 0.10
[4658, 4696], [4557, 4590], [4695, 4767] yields 1.07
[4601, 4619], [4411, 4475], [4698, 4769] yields 0.45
